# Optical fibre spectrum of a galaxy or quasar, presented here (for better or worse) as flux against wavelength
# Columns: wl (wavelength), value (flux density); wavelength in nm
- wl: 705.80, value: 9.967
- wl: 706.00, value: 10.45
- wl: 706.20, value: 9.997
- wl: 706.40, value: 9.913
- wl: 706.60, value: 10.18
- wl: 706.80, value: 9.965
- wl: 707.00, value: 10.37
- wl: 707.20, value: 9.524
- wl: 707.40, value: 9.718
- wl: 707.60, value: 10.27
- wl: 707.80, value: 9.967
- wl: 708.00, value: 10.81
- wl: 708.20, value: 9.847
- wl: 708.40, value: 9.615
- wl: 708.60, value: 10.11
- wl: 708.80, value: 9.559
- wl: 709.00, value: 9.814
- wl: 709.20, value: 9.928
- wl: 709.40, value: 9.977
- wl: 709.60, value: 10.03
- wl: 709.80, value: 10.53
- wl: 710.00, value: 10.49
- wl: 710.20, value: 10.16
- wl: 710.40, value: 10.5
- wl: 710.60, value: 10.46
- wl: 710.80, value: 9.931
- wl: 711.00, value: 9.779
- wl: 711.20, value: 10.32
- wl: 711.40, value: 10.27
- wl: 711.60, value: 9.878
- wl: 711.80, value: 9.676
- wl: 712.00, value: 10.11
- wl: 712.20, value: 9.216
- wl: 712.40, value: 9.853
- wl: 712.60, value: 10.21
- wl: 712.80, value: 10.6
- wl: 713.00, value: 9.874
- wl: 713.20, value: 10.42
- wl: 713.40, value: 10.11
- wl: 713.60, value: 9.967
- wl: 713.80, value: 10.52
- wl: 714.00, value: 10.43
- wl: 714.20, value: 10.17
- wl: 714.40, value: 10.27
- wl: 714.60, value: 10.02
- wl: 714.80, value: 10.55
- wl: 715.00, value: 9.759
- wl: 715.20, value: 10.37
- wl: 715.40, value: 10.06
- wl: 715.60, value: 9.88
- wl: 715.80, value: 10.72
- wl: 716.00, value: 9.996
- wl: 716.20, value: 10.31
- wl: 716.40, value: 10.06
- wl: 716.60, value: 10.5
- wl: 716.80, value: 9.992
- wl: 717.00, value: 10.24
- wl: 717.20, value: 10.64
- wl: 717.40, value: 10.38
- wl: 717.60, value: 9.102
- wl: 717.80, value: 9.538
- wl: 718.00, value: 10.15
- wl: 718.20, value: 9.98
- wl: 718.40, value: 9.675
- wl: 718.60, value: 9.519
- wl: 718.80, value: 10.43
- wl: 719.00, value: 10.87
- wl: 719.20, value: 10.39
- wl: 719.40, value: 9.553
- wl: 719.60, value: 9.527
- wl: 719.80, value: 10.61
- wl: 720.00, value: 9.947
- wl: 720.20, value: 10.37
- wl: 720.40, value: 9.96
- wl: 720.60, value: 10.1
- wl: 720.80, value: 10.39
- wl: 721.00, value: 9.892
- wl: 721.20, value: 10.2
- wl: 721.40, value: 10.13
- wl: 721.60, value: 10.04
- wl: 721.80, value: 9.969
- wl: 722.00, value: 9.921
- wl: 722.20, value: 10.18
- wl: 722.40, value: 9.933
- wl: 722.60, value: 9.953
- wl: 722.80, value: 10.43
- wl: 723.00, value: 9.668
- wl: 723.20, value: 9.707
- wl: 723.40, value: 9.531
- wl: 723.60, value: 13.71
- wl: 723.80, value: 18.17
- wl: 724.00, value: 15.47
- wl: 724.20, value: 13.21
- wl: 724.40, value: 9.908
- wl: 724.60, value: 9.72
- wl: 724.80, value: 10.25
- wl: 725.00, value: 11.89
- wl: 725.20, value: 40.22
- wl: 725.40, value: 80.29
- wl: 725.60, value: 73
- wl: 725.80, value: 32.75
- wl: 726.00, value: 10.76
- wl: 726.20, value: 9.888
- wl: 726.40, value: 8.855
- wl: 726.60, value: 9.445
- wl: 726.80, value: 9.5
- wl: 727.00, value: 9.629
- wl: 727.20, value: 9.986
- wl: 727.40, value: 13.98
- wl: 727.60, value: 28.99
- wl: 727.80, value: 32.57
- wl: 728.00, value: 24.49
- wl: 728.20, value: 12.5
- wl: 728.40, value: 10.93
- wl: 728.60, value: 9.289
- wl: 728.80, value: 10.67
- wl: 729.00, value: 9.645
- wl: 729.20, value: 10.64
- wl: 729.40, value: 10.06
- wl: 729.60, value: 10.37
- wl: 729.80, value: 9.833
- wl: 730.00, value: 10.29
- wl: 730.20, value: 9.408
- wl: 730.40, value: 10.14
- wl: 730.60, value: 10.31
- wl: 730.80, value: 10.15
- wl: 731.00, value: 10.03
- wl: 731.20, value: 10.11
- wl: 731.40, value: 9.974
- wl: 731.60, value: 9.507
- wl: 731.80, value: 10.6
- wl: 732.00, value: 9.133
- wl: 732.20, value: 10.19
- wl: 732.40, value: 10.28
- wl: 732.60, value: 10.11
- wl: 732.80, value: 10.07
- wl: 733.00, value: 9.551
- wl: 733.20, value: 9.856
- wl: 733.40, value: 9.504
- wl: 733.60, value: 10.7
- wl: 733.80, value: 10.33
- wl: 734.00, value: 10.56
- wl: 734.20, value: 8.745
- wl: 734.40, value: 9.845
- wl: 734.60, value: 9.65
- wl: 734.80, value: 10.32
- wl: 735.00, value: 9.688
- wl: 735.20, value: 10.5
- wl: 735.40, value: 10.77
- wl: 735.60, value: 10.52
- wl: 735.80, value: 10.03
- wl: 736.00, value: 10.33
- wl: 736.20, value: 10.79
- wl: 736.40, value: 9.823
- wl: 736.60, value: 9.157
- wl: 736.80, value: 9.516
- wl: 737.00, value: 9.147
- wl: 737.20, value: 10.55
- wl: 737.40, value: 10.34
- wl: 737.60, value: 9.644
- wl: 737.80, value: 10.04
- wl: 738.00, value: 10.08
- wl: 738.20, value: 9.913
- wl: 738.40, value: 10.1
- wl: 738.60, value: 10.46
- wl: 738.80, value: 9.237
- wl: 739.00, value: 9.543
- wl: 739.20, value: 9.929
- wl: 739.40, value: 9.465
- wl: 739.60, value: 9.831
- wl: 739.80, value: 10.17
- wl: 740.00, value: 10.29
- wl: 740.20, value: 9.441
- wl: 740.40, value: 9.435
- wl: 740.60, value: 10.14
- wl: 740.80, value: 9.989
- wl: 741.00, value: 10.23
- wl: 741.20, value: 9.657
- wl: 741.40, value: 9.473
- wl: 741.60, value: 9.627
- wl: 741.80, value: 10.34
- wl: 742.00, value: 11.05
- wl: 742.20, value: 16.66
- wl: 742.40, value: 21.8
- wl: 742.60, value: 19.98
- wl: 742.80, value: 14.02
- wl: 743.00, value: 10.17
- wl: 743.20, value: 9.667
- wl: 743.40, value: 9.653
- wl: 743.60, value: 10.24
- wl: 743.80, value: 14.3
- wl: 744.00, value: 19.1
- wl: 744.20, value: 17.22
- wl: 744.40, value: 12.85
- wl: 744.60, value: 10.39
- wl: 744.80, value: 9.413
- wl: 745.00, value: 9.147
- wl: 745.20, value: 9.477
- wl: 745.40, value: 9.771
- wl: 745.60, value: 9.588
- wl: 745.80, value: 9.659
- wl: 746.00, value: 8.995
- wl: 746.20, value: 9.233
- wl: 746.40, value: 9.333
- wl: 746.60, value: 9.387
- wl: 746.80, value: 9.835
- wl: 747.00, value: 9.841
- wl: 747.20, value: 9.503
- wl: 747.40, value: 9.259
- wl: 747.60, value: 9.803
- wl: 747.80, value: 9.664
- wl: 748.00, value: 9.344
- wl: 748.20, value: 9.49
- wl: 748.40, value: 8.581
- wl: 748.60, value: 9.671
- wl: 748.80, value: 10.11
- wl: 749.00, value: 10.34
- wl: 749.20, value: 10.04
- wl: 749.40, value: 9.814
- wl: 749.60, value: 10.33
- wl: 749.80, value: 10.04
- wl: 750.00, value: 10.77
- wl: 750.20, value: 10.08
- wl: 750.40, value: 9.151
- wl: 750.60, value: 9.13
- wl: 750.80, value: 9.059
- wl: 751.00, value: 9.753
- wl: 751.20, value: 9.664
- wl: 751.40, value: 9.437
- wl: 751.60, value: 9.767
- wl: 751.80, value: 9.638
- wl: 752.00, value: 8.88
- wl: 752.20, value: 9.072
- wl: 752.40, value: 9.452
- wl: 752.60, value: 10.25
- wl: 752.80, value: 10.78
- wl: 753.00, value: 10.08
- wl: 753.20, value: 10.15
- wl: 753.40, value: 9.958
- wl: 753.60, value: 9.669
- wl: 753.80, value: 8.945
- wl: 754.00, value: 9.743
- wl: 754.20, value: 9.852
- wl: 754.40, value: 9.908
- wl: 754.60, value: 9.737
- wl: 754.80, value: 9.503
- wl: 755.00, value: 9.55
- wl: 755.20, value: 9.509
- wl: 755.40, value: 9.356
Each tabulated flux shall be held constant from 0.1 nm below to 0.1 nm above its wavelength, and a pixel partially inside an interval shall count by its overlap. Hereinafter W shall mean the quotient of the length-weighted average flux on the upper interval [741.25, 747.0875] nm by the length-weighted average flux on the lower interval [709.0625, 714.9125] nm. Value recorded 1.16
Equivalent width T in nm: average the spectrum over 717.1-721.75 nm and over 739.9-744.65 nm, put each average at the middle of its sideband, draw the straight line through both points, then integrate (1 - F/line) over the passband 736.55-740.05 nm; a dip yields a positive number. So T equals 0.61 nm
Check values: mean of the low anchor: 10.1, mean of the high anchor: 12.3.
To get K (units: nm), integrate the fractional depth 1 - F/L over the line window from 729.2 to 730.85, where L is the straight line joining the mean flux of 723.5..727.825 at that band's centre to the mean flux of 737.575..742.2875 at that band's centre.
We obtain 0.718 nm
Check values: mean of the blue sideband 21.3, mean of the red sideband 10.2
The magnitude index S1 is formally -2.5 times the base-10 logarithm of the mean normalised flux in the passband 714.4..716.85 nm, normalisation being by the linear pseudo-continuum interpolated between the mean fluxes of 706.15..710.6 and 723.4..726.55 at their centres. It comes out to 0.475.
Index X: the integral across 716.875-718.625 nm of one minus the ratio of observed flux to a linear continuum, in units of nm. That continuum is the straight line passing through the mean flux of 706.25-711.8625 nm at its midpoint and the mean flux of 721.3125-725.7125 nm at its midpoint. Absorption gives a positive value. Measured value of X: 0.60 nm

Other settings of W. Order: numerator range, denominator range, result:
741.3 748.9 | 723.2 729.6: 0.61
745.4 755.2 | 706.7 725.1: 0.94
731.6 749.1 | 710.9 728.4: 0.80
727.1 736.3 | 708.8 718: 1.13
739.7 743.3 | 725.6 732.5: 0.88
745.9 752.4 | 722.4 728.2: 0.50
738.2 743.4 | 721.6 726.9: 0.63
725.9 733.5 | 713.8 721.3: 1.15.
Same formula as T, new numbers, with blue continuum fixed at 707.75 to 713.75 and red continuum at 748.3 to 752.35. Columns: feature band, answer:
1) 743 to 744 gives -0.20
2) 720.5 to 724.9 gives -0.44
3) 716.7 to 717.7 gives -0.01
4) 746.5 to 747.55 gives 0.01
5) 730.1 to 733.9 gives -0.06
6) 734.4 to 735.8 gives -0.05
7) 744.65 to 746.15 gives 0.04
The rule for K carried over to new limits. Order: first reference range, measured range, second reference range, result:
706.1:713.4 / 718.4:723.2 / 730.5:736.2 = -0.01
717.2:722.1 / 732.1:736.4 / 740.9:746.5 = 0.39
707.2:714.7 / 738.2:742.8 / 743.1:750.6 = -0.43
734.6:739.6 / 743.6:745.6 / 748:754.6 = -0.47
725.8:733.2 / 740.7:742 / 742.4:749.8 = 0.14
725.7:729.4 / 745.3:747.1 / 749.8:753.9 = 0.22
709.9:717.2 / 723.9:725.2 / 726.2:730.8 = -0.21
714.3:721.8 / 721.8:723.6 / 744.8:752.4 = -0.02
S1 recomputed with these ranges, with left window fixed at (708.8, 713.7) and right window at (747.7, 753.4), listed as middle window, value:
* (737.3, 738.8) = -0.020 mag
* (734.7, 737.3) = -0.024 mag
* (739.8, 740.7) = -0.004 mag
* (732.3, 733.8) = -0.016 mag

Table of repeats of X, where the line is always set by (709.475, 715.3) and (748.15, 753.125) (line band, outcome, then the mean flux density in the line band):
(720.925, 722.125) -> 0.003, 10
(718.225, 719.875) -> 0.004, 10.1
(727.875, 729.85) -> -0.431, 12.2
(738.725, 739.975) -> 0.015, 9.74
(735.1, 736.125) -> -0.056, 10.4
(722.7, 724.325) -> -0.391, 12.4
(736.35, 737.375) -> 0.022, 9.68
